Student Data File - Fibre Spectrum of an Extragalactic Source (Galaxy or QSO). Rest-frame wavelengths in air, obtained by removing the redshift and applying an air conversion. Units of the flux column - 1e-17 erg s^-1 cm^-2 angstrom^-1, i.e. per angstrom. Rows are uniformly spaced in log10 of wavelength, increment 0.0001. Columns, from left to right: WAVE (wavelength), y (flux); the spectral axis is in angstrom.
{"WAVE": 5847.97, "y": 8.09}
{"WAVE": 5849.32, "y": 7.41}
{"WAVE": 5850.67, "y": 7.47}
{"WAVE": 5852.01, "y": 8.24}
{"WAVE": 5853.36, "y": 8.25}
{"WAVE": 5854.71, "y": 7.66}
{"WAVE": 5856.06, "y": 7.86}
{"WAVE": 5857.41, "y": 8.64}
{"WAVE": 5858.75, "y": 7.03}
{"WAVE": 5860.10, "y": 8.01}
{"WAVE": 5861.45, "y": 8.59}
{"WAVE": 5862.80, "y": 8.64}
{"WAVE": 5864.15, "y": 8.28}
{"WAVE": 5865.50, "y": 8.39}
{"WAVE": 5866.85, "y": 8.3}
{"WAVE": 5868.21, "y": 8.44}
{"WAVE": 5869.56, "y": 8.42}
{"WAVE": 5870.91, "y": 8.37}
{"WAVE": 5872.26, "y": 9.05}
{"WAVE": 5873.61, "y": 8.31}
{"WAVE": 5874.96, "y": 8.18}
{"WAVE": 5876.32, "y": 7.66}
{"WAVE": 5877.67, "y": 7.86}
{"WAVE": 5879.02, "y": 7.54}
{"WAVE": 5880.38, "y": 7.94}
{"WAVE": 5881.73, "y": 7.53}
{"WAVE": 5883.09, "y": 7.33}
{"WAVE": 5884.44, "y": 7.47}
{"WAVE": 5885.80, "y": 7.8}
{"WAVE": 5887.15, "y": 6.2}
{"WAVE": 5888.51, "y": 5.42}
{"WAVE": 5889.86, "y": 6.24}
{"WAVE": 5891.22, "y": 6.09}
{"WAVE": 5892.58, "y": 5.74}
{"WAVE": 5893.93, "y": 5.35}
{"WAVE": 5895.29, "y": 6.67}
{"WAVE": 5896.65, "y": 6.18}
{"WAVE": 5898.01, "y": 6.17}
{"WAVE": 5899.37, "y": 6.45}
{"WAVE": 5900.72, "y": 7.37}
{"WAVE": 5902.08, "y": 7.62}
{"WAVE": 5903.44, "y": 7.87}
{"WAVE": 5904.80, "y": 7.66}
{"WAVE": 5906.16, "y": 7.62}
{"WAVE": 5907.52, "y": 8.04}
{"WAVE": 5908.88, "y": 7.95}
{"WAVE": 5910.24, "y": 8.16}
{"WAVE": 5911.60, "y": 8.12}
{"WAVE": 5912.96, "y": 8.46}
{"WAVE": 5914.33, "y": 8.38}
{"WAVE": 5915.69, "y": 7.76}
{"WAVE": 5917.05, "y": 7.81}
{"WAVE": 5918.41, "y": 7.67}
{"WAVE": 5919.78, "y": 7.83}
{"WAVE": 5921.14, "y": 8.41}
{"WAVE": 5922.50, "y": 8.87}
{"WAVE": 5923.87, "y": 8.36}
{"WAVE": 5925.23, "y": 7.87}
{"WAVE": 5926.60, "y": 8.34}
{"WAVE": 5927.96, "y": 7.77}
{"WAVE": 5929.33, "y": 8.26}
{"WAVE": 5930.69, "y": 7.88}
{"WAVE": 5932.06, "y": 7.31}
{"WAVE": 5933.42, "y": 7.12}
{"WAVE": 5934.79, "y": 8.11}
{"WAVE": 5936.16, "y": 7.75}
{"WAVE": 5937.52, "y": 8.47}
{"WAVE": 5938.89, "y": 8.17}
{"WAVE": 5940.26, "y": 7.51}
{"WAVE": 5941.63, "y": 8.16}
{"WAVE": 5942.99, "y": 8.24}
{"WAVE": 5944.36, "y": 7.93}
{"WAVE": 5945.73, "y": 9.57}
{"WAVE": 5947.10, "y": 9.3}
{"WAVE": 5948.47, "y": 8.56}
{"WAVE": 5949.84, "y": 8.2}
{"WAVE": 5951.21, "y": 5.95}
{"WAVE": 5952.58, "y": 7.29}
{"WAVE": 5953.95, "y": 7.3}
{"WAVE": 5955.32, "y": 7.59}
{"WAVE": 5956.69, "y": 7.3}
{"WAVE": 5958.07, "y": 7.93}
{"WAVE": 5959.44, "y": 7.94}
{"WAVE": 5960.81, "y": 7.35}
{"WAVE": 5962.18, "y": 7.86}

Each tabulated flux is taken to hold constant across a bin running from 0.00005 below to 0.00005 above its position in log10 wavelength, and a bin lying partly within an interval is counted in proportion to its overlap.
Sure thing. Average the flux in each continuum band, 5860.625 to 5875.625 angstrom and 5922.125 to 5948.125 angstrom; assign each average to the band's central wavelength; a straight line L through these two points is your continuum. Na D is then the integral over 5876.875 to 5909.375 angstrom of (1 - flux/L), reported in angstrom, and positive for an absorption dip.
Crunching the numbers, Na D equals 5.2 angstrom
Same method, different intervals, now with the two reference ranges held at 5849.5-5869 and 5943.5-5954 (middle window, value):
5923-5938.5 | 0.23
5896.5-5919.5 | 1.25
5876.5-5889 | 1.27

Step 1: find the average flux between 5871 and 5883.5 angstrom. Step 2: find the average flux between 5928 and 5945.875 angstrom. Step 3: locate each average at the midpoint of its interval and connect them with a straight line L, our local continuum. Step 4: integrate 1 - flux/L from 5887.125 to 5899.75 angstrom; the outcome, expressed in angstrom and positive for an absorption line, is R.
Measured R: 3.1 angstrom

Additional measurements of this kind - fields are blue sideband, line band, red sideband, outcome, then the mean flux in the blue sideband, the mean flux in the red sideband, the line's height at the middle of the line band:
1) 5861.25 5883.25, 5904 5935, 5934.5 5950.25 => 1.1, 8.17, 8.34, 8.29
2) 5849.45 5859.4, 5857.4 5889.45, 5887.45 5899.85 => -4.1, 7.86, 6.03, 6.97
